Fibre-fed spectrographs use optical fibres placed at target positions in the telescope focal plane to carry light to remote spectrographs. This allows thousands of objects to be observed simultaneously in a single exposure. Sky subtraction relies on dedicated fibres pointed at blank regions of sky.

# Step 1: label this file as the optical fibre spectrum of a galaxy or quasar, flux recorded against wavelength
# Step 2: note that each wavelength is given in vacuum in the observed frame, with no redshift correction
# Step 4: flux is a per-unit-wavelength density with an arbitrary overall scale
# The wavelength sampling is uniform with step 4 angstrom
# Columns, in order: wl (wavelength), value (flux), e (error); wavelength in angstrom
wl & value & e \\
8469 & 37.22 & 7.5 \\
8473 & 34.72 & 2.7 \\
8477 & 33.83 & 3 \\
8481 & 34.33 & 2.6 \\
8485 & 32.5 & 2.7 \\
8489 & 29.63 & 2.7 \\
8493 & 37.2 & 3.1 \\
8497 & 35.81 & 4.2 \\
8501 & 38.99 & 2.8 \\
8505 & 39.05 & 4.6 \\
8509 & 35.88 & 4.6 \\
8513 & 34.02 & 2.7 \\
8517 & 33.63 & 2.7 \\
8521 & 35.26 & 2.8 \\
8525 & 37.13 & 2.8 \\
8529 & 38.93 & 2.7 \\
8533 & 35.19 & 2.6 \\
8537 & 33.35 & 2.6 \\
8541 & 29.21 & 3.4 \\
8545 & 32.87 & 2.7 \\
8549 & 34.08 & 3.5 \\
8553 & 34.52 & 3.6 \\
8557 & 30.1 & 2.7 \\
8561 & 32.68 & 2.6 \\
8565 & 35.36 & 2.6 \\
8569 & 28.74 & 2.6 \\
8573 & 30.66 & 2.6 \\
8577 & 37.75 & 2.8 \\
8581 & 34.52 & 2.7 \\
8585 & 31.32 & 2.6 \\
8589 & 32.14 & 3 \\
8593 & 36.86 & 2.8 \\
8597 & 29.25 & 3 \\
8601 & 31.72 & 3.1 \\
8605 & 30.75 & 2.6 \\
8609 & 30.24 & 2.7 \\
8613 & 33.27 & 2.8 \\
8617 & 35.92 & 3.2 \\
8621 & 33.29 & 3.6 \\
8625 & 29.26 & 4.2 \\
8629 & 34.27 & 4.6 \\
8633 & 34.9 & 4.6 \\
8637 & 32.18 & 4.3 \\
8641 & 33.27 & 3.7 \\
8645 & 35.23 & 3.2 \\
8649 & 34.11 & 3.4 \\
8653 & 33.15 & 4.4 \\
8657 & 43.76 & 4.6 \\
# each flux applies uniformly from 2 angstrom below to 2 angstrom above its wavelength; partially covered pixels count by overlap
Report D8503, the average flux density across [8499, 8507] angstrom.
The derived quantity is 39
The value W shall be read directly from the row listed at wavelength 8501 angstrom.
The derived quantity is 38.99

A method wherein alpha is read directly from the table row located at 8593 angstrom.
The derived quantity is 36.86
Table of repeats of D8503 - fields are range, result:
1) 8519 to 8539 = 36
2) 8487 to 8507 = 36.1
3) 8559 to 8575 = 31.9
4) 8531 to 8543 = 32.6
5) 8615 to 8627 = 32.8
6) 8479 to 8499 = 33.9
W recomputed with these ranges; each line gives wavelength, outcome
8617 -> 35.92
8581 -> 34.52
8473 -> 34.72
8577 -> 37.75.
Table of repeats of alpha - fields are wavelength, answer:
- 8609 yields 30.24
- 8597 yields 29.25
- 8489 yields 29.63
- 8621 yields 33.29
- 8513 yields 34.02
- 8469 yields 37.22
